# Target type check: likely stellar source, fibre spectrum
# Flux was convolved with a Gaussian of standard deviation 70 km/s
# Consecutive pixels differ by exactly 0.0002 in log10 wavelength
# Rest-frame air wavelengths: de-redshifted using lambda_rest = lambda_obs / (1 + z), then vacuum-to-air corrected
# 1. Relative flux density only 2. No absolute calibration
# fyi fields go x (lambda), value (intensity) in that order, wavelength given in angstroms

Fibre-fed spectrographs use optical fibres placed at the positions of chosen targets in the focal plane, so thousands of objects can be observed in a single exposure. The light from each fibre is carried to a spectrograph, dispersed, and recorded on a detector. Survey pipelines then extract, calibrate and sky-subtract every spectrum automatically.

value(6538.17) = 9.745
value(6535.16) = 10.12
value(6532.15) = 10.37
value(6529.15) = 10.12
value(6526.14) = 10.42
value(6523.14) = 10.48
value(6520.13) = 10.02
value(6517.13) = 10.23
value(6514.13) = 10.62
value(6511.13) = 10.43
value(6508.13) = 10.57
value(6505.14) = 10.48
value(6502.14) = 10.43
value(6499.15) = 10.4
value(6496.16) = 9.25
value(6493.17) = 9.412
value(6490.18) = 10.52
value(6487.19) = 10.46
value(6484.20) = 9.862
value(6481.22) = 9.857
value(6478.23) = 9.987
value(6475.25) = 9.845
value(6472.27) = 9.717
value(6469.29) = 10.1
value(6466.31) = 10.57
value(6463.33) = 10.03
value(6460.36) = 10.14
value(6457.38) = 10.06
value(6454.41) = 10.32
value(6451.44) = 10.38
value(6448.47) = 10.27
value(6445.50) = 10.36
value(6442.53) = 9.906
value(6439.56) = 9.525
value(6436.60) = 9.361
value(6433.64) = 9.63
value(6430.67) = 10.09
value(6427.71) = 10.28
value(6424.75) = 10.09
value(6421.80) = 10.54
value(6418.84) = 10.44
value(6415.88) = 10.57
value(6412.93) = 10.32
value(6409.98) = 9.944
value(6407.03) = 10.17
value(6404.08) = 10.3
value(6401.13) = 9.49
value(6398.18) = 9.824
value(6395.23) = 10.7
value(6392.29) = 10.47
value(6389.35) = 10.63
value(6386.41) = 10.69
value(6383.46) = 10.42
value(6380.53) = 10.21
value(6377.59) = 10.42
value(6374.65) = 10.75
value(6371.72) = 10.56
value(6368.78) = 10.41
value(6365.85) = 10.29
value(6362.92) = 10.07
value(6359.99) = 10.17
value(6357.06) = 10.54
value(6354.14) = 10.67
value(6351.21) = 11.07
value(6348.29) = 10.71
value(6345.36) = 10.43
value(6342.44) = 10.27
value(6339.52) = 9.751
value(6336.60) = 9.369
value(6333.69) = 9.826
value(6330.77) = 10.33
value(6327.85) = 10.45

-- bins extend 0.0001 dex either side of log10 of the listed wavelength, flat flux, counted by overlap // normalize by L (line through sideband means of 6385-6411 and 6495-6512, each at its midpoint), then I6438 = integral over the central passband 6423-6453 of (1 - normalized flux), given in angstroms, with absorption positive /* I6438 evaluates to 0.8 angstroms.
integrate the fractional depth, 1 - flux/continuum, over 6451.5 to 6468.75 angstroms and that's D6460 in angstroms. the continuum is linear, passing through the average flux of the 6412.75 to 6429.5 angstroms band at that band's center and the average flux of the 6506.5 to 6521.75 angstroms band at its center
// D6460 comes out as 0.2 angstroms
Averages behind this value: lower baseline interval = 10.4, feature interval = 10.2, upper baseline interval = 10.4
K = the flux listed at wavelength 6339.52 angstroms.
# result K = 9.751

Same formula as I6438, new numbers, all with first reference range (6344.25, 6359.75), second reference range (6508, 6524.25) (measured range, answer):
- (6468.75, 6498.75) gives 1.5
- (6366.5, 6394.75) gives 0.2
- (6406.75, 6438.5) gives 1.2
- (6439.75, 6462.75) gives 0.7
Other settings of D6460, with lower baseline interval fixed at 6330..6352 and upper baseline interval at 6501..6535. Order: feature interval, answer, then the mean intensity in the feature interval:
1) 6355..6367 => -0.09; 10.3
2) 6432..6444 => 0.79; 9.61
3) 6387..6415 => 0.06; 10.2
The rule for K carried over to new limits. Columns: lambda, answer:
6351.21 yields 11.07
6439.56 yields 9.525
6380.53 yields 10.21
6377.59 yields 10.42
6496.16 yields 9.25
